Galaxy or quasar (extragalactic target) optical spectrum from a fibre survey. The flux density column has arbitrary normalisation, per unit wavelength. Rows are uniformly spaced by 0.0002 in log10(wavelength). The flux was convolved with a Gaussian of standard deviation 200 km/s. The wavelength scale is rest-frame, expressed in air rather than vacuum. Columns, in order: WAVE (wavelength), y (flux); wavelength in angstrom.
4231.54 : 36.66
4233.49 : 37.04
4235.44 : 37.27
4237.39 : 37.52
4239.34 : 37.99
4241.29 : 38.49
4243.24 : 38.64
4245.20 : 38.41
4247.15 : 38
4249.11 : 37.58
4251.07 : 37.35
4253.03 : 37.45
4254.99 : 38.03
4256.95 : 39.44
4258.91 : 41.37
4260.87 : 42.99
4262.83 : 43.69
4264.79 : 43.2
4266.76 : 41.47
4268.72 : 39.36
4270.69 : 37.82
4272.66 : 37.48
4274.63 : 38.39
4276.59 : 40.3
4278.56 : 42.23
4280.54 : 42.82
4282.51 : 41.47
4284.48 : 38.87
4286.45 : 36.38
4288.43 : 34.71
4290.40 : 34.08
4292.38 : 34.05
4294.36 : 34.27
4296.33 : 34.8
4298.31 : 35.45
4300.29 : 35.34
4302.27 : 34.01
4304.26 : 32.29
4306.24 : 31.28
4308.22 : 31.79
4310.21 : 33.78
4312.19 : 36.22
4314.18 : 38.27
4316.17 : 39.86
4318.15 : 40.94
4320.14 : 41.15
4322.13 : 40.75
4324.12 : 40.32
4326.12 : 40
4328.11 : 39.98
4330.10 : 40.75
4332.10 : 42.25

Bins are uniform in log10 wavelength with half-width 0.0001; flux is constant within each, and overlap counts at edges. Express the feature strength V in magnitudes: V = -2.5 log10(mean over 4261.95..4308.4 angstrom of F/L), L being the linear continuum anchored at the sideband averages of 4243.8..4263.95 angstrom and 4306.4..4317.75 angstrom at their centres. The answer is 0.01 mag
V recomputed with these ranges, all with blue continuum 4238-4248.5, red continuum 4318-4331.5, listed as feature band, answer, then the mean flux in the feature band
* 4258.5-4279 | -0.05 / 40.7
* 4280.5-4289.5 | 0.03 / 38.4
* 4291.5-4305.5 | 0.16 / 34.3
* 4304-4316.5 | 0.16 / 34.7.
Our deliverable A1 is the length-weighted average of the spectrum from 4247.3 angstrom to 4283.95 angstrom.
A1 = 40.1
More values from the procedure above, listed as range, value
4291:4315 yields 34.3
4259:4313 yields 37.4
